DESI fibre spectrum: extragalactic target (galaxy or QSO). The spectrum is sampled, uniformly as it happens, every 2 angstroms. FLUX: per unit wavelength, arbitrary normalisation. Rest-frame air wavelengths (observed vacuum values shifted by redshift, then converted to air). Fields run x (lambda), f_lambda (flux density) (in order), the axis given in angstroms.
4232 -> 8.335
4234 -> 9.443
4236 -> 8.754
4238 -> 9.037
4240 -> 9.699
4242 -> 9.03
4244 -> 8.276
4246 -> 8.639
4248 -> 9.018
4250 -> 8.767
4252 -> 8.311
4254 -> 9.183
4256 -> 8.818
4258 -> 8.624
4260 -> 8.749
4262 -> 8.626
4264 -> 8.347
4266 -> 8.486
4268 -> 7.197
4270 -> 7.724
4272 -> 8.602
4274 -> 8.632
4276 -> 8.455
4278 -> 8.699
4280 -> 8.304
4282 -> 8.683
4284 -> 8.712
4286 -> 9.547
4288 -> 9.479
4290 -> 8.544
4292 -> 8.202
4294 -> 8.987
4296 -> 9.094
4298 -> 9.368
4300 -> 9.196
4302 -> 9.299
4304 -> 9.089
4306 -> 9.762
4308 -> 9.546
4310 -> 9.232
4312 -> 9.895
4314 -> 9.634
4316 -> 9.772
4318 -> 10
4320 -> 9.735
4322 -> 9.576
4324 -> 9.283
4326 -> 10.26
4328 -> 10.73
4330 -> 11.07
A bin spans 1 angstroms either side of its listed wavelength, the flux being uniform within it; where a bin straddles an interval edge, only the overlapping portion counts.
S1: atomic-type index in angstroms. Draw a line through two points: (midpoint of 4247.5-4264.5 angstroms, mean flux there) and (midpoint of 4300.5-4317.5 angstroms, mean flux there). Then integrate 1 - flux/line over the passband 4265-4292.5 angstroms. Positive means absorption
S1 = 1.66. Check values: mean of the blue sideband 8.72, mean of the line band 8.52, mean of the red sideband 9.53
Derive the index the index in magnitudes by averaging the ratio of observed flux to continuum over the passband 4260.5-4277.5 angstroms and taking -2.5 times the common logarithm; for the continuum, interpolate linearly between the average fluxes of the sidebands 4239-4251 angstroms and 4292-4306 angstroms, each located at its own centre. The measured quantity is 0.09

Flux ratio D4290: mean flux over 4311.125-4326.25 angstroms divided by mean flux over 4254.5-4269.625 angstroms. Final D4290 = 1.2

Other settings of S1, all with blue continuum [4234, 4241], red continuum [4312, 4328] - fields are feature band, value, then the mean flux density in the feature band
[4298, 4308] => 0.34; 9.36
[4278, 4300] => 1.59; 8.9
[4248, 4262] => 0.87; 8.75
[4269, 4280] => 1.24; 8.41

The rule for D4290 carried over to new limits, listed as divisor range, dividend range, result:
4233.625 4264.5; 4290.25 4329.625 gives 1.08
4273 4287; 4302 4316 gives 1.09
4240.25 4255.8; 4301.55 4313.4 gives 1.08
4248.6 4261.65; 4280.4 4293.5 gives 1.01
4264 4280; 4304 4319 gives 1.17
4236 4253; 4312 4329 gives 1.12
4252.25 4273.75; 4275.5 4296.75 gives 1.04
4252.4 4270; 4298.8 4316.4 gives 1.12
